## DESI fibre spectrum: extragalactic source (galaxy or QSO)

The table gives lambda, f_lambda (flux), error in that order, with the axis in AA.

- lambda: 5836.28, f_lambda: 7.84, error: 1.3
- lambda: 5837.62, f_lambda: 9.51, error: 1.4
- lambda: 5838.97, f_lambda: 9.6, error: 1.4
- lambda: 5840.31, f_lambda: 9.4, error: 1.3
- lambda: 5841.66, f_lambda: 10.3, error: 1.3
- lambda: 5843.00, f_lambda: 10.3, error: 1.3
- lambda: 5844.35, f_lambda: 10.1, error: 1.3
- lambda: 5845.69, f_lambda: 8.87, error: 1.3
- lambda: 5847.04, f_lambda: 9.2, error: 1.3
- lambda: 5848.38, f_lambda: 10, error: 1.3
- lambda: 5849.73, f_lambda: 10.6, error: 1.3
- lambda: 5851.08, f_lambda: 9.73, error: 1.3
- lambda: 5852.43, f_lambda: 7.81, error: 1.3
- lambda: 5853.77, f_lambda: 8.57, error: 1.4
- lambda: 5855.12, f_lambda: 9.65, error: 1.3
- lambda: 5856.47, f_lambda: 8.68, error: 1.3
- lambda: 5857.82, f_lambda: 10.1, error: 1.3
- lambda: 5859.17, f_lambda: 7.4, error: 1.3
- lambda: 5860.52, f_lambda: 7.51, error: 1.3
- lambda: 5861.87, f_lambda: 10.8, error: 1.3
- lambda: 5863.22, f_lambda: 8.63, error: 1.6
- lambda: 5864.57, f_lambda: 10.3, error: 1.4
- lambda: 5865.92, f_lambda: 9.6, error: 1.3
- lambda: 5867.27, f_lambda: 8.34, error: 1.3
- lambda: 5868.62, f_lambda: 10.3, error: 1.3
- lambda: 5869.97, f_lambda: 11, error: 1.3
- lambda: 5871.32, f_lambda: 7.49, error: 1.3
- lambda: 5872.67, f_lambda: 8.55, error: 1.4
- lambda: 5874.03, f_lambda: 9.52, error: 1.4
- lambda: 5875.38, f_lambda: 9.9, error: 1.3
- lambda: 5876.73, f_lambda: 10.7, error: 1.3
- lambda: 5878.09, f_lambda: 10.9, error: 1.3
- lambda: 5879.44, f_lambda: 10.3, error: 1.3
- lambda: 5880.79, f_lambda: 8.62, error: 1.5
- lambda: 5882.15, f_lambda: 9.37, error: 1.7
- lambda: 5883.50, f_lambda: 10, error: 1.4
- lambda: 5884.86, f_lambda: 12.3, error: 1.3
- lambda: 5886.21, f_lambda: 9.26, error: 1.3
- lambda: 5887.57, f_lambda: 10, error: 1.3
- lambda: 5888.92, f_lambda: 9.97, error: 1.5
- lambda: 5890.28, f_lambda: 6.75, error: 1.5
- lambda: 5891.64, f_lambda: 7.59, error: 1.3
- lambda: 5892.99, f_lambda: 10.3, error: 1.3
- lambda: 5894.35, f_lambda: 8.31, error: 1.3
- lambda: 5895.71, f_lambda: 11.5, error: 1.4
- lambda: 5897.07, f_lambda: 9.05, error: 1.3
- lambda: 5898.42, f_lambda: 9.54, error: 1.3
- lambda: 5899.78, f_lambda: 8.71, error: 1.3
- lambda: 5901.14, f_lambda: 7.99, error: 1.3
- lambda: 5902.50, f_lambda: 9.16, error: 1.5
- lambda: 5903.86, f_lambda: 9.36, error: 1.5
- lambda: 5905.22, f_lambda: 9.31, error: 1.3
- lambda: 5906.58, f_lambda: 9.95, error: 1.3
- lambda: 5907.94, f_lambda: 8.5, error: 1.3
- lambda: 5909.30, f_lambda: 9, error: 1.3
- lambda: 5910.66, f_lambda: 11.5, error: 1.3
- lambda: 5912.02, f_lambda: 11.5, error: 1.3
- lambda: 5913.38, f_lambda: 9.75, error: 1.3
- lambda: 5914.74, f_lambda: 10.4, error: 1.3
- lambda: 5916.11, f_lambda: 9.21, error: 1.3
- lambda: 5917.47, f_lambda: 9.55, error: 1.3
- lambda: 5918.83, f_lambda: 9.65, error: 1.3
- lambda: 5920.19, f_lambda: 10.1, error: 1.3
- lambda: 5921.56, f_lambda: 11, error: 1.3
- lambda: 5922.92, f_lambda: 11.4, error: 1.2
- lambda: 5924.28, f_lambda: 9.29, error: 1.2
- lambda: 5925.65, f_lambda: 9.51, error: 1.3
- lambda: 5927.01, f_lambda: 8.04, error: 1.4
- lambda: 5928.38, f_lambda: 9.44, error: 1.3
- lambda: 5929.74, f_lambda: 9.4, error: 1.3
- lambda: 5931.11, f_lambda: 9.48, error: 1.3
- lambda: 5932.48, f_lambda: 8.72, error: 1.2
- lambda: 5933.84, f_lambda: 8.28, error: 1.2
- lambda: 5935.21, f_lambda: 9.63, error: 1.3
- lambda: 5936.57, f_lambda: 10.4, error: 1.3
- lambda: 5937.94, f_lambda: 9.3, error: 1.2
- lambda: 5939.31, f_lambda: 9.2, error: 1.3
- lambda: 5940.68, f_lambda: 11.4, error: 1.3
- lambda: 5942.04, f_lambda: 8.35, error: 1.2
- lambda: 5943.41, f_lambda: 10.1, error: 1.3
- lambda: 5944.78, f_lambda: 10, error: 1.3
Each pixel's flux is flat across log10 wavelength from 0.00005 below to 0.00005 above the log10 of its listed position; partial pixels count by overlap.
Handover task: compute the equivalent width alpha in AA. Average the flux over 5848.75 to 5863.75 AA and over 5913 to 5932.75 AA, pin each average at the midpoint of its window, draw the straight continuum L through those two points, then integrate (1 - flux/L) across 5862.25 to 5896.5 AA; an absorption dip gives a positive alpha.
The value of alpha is -1.16 AA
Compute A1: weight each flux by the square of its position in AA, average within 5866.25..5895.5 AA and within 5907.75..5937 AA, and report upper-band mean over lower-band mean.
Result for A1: 1.04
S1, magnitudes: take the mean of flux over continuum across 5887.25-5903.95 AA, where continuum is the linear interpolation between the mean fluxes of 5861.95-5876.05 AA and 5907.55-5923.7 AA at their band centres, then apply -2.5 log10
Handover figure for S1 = 0.09 mag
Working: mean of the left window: 9.43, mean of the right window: 10.2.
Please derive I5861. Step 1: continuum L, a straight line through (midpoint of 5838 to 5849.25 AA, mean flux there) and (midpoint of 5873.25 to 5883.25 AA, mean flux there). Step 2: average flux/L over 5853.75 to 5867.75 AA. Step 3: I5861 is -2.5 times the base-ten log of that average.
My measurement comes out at 0.084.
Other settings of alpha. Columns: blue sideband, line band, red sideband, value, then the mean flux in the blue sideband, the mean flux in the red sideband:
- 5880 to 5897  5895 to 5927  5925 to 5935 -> -1.80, 9.48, 9.01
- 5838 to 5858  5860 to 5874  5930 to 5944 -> 0.33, 9.51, 9.48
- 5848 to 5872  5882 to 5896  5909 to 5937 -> -0.06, 9.24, 9.78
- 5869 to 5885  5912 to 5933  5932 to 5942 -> -0.32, 9.81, 9.51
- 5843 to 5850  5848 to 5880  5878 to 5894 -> 0.78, 9.76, 9.54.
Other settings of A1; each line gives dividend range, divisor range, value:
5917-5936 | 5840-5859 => 1.03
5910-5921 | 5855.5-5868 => 1.15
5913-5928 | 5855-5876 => 1.08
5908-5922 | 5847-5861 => 1.14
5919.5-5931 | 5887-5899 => 1.07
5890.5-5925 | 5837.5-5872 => 1.05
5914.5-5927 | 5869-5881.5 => 1.04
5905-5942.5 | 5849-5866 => 1.08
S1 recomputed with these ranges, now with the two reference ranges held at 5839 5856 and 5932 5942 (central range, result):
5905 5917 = -0.045 mag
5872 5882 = -0.026 mag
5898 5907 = 0.048 mag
